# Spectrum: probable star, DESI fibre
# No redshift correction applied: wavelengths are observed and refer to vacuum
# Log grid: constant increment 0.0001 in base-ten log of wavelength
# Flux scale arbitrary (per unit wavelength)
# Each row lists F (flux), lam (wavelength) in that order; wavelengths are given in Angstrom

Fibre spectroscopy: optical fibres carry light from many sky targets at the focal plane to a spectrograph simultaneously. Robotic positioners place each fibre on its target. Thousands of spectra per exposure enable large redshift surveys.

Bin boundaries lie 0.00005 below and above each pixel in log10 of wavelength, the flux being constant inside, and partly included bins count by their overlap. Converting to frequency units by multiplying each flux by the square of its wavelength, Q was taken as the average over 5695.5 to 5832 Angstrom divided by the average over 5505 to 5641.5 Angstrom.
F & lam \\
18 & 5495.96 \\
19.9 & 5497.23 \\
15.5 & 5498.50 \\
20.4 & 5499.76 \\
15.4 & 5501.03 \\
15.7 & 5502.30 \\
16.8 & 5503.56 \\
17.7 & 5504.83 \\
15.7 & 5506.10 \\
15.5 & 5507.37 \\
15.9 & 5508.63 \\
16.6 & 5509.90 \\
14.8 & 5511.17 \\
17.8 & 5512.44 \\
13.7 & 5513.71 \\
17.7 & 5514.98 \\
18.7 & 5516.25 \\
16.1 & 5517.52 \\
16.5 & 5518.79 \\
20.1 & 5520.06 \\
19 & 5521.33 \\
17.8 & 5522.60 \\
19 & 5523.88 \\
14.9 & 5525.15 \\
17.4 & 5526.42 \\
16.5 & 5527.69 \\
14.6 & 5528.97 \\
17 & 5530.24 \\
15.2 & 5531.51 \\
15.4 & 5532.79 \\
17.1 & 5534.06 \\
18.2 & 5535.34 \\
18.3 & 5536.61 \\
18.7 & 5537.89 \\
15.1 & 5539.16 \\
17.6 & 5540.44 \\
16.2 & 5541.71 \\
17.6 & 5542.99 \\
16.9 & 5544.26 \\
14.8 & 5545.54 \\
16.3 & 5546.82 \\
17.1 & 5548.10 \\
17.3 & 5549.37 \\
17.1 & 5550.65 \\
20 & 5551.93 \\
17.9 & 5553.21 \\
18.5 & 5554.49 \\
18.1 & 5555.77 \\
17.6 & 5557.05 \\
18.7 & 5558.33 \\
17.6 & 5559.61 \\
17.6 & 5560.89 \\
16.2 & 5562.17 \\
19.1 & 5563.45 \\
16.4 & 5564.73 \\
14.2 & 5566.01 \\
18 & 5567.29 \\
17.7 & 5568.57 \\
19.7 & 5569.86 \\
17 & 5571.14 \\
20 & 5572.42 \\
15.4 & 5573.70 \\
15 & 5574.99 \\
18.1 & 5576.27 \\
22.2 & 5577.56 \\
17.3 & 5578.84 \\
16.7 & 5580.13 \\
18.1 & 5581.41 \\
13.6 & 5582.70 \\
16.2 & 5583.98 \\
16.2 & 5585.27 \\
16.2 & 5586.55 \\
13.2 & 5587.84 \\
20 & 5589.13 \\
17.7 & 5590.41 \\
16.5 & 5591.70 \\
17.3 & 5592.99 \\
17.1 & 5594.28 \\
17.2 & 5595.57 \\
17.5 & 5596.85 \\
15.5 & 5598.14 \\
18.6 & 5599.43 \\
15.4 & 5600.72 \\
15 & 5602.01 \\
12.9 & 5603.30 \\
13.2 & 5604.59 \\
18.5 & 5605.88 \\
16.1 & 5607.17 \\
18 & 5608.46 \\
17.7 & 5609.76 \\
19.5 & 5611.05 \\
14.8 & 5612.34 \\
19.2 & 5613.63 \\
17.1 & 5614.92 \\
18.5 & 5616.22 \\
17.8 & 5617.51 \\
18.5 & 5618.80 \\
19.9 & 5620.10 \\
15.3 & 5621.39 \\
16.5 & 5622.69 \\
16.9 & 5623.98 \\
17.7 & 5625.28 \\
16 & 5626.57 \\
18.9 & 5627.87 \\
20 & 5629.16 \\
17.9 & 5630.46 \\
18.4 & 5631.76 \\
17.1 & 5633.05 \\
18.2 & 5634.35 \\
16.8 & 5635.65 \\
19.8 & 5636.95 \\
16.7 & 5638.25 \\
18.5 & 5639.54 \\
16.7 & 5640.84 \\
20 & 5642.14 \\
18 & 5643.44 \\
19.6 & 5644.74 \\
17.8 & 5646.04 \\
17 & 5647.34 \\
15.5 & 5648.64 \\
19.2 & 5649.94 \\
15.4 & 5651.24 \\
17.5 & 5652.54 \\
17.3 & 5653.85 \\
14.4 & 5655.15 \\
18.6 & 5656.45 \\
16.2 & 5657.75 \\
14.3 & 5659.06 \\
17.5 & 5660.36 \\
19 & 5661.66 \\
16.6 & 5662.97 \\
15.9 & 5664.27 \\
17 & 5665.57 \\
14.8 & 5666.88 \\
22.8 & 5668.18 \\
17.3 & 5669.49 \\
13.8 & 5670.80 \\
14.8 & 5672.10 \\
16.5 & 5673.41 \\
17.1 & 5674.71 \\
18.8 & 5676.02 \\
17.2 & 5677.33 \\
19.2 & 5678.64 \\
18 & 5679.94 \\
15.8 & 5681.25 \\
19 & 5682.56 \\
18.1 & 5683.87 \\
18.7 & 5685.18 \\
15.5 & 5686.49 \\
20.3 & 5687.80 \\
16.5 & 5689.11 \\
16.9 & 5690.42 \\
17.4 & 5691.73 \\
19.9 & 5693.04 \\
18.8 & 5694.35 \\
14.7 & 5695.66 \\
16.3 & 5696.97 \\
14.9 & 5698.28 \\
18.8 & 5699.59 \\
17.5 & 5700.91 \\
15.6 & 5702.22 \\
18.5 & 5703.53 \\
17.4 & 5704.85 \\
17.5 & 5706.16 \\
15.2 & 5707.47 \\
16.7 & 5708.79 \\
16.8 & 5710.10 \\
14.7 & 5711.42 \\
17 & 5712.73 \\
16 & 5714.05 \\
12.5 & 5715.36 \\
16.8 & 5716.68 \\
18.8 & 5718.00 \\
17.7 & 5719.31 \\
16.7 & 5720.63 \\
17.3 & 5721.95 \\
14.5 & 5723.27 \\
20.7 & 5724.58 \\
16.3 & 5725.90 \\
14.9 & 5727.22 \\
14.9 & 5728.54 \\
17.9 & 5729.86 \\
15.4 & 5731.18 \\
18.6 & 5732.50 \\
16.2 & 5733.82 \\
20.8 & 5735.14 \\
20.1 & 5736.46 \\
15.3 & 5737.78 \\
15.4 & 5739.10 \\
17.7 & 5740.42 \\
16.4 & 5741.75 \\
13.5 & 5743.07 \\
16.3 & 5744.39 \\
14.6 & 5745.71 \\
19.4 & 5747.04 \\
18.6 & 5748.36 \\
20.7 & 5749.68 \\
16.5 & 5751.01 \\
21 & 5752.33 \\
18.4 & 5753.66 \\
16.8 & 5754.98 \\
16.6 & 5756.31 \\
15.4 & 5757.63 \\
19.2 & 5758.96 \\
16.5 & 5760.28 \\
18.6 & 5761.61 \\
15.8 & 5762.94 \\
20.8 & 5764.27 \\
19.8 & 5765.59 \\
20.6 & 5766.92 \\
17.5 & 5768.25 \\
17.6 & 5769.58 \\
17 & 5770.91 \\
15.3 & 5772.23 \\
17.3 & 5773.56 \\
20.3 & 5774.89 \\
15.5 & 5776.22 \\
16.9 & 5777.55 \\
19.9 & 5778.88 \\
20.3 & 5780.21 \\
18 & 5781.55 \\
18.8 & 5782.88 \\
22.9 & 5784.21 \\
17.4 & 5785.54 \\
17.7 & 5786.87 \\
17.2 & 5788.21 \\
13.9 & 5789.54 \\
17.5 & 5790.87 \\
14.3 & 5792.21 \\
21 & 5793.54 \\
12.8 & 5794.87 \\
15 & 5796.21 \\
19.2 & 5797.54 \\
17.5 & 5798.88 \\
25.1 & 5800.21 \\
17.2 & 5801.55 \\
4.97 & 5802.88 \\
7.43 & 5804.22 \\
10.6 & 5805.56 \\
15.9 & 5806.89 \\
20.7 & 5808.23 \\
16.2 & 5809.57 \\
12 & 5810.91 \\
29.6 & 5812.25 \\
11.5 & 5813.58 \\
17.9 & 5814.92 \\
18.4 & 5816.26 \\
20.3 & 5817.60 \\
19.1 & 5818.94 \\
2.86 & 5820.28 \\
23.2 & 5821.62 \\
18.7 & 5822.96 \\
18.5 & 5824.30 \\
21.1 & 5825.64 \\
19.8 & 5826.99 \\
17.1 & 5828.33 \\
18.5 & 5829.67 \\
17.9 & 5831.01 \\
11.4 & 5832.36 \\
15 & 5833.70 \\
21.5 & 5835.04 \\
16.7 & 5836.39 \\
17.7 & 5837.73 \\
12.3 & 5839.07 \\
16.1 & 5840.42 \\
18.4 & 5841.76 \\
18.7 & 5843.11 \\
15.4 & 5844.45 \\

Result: 1.1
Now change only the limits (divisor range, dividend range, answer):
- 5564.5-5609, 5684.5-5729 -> 1.05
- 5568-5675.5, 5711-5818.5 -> 1.05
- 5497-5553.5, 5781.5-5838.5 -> 1.11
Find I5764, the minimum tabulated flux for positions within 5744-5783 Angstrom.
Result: 14.6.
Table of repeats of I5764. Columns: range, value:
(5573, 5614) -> 12.9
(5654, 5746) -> 12.5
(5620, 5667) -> 14.3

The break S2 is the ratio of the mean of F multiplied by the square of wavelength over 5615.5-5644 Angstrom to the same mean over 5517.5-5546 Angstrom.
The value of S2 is 1.1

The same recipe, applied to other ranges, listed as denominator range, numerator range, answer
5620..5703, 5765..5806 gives 1.02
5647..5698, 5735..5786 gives 1.08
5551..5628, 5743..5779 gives 1.10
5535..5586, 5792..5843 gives 1.05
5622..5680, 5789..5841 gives 1.01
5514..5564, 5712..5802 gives 1.09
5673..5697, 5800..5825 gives 0.96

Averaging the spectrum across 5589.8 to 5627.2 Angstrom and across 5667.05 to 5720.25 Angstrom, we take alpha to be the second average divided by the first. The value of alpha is 1.01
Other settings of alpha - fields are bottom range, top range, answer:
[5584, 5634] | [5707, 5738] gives 0.98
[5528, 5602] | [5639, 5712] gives 1.01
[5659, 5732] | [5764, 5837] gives 1.02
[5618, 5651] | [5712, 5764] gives 0.96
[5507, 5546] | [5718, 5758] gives 1.02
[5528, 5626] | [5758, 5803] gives 1.04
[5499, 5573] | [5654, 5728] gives 0.99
